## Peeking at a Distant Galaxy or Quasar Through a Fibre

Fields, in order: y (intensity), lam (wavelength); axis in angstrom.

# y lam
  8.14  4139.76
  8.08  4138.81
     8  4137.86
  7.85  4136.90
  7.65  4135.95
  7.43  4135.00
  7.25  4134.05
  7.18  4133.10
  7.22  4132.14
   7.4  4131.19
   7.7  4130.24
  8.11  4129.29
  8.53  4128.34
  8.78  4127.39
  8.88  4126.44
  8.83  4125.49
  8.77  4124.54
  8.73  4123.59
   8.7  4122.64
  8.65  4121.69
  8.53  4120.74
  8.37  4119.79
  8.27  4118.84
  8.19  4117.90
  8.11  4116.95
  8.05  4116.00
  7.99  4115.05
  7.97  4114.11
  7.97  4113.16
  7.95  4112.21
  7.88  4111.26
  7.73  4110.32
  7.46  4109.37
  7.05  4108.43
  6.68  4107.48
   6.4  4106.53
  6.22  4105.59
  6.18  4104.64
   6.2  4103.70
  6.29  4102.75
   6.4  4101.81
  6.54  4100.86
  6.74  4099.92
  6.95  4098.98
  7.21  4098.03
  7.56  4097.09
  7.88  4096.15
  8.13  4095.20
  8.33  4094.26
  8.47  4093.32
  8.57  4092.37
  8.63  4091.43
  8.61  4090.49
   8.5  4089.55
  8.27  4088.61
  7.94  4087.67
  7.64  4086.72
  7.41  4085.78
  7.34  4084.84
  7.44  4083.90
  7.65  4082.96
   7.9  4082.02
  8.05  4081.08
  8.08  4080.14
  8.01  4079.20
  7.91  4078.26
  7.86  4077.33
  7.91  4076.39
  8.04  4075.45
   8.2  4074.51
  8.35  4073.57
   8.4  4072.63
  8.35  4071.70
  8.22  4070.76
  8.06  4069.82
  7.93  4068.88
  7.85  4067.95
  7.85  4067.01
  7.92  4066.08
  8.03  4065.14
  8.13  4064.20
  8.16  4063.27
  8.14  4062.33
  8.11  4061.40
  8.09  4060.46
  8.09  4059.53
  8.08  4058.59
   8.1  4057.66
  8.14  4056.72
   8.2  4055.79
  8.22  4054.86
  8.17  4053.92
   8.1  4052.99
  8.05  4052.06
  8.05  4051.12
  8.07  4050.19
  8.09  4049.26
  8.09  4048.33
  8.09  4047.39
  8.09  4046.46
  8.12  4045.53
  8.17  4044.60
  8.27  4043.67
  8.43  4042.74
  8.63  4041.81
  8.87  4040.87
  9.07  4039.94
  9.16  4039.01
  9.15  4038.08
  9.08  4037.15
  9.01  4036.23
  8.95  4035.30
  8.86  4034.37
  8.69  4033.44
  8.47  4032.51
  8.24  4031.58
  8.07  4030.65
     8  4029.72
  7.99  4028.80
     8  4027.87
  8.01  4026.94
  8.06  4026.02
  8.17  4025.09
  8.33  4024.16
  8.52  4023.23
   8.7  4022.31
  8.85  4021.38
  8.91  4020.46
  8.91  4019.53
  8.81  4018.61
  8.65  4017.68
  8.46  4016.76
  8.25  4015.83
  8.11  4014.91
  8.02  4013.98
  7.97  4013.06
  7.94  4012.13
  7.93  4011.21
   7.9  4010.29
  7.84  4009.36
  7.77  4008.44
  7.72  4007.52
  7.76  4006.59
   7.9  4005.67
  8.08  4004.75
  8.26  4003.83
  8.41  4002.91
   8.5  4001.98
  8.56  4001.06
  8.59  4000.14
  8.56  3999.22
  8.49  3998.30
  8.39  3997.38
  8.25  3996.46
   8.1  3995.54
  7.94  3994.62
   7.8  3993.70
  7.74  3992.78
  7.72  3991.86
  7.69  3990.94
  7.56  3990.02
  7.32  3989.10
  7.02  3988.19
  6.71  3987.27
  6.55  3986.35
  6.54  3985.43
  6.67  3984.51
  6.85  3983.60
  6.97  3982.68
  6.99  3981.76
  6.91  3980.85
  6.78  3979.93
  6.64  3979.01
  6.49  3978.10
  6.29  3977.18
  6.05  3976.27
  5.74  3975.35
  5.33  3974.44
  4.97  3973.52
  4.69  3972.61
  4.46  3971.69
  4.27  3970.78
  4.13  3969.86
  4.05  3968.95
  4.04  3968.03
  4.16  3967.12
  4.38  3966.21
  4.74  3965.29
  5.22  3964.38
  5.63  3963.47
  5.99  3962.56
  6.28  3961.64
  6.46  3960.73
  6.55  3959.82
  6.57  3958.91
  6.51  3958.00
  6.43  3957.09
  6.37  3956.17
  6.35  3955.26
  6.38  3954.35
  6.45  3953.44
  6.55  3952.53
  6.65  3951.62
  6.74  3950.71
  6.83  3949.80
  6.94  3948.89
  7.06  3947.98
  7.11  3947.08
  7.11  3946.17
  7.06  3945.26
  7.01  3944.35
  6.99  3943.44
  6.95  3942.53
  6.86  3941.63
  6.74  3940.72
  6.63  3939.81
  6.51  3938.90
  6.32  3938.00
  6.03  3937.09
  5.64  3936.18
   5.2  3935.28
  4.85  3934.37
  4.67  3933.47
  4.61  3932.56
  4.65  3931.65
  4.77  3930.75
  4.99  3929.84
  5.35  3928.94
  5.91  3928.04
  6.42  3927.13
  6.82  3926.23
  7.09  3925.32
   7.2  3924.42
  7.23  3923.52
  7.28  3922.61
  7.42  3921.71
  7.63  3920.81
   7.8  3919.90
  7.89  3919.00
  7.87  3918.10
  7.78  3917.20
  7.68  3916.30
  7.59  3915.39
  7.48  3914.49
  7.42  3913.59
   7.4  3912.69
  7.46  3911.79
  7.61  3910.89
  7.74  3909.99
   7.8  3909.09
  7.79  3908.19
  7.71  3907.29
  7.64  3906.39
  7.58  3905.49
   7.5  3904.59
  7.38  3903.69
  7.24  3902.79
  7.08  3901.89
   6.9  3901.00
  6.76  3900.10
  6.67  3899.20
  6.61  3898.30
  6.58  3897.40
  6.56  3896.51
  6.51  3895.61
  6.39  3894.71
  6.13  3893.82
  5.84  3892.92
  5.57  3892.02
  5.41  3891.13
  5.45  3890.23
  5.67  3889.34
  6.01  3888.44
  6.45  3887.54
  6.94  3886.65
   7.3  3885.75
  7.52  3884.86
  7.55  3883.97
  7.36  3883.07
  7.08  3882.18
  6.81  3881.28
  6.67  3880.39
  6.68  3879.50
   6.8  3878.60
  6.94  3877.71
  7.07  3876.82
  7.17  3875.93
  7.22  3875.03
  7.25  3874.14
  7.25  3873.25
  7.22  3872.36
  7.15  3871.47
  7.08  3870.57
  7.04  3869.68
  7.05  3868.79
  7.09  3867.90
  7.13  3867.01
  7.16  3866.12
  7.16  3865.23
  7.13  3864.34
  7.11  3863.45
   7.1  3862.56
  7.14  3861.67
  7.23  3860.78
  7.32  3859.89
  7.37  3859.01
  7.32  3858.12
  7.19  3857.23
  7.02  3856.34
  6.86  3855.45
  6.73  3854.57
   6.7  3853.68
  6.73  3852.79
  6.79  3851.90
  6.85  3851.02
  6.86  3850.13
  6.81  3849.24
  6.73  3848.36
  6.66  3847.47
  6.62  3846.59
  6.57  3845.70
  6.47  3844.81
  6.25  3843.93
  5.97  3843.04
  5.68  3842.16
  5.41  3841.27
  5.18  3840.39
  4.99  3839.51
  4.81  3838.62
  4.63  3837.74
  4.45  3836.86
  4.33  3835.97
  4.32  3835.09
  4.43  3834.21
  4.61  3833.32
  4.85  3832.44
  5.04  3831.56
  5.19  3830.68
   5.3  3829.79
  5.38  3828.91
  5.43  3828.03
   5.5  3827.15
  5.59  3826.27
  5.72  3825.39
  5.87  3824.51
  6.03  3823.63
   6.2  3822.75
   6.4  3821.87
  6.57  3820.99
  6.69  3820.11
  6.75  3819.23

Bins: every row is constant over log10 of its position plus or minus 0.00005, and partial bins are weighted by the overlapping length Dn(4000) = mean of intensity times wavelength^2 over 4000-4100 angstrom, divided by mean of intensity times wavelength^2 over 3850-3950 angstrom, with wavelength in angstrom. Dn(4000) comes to 1.29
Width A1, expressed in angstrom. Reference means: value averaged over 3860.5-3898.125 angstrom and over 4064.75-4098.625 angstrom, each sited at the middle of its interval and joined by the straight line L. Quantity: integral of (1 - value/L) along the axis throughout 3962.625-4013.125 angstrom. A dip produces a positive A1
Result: 4.3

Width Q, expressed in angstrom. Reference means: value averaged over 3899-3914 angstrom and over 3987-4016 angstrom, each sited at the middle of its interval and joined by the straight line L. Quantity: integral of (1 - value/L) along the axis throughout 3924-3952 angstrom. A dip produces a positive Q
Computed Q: 5.0 angstrom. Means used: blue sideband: 7.41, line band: 6.25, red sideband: 7.97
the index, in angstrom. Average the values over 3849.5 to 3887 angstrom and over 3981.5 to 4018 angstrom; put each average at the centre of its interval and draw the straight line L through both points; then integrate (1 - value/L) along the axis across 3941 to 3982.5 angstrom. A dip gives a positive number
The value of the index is 8.4 angstrom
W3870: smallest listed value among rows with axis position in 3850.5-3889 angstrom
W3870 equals 6.01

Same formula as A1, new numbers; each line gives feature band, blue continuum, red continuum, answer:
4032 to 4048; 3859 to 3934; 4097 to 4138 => -2.7 angstrom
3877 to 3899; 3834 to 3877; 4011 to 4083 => 0.9 angstrom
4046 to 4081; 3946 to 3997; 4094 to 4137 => -4.4 angstrom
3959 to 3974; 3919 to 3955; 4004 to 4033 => 4.3 angstrom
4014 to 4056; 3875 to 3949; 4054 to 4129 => -4.9 angstrom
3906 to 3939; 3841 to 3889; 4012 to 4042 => 3.2 angstrom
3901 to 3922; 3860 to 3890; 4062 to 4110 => -1.3 angstrom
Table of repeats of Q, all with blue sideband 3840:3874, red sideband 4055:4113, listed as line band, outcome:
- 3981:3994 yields 0.38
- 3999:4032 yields -3.41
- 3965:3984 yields 4.76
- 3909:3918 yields -0.69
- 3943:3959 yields 1.06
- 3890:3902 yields 1.16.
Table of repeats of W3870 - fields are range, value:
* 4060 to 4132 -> 6.18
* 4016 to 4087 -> 7.34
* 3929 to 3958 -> 4.61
